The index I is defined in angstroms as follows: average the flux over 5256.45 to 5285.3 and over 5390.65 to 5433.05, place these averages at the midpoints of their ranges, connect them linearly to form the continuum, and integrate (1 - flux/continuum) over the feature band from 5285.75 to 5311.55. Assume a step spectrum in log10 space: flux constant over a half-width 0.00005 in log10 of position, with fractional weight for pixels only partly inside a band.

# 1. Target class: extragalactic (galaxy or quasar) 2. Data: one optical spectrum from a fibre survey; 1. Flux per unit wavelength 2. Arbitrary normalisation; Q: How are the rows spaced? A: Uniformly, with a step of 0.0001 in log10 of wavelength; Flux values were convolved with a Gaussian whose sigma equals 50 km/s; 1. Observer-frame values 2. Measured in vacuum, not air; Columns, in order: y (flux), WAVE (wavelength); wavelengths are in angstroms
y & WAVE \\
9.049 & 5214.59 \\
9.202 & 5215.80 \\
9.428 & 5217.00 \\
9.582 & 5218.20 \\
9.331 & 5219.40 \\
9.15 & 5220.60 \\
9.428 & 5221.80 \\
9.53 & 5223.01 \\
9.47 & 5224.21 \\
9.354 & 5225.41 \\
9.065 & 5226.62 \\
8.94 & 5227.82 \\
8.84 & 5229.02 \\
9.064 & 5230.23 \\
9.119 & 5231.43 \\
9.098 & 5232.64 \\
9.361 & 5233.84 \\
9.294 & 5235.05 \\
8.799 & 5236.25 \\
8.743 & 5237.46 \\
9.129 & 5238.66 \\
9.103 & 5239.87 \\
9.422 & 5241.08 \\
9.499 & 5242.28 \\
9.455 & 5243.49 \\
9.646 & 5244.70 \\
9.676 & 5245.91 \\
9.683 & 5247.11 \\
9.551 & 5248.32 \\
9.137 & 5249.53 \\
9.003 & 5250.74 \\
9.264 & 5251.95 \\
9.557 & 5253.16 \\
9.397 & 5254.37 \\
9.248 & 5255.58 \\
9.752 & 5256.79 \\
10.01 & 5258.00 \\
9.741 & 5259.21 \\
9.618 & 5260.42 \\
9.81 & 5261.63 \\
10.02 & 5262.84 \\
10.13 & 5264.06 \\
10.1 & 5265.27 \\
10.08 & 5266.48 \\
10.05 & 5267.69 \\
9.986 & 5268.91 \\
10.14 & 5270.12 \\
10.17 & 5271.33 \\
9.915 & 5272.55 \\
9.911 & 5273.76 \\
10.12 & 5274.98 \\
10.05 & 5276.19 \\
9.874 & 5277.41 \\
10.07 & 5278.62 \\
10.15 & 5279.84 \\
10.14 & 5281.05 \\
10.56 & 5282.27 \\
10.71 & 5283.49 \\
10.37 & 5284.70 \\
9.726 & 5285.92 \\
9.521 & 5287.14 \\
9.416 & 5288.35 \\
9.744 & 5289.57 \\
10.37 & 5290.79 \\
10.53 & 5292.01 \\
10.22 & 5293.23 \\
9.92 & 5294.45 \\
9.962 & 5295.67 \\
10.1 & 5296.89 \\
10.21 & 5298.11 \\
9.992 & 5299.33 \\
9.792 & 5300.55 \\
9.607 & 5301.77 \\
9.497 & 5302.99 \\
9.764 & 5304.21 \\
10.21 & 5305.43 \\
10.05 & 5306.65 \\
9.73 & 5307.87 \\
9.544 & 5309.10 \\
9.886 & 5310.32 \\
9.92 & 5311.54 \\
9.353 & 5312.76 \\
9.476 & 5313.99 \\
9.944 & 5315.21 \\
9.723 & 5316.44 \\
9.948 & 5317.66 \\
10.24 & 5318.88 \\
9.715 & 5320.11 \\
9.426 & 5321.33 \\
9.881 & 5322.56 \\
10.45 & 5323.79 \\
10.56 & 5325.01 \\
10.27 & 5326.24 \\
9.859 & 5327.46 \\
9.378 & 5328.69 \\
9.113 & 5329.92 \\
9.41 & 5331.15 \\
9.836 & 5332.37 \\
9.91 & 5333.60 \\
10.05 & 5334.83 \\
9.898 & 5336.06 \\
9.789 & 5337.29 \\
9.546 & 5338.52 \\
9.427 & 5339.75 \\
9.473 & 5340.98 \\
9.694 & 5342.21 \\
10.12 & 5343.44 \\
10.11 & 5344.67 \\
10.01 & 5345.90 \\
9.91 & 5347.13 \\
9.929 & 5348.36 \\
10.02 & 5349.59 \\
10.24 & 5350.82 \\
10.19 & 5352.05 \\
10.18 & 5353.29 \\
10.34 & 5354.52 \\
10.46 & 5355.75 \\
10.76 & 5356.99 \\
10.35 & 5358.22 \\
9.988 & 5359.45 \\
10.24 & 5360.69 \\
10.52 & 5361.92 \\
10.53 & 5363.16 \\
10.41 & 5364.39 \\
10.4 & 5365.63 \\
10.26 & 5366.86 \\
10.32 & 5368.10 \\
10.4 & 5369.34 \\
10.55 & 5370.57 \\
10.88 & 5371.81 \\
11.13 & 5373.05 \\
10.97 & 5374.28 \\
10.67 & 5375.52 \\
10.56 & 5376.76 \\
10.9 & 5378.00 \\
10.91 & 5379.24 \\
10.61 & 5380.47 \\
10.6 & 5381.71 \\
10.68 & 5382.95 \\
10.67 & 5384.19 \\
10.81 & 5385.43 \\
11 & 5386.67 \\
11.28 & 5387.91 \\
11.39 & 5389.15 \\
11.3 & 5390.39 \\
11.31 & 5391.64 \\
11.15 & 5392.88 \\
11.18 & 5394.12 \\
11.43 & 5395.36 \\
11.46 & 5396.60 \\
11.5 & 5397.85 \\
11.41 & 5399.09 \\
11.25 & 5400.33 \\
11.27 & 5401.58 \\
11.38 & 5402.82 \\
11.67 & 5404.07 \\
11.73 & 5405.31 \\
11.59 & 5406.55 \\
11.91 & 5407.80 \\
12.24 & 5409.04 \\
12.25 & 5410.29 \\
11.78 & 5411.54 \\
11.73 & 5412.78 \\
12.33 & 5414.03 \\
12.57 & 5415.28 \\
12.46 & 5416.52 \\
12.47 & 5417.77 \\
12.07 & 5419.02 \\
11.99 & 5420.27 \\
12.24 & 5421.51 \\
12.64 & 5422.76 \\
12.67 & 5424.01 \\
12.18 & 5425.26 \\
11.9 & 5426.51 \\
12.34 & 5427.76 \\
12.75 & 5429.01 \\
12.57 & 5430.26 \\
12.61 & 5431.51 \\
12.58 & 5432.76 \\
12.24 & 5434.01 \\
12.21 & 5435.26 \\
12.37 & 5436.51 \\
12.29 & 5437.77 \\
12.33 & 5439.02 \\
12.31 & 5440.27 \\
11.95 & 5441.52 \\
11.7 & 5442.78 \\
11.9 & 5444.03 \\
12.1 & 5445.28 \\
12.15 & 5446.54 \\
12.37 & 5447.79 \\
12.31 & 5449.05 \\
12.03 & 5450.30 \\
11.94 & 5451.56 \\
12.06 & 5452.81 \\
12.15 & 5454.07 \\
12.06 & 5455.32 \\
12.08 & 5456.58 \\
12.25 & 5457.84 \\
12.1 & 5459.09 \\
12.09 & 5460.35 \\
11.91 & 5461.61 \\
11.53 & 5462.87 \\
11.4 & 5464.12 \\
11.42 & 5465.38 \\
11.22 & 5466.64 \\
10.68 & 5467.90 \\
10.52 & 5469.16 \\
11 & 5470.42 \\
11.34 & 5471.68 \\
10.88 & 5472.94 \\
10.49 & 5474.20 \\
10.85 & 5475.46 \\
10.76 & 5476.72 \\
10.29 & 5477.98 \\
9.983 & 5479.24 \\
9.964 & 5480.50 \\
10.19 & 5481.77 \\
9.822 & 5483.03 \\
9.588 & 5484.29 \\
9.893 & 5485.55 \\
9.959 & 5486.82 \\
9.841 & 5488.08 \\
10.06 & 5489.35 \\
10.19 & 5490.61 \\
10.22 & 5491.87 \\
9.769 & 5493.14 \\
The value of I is 1.3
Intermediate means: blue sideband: 10.1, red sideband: 11.9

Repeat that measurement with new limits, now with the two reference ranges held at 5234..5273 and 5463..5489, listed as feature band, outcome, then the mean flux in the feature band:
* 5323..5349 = 0.2 angstroms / 9.85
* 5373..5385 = -0.8 angstroms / 10.8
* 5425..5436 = -2.2 angstroms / 12.4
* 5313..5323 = 0.1 angstroms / 9.77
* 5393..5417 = -3.5 angstroms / 11.7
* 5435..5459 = -4.0 angstroms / 12.1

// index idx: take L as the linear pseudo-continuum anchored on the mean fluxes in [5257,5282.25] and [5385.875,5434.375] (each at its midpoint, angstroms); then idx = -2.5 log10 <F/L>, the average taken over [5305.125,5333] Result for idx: 0.09 mag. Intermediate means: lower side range 10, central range 9.82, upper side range 11.9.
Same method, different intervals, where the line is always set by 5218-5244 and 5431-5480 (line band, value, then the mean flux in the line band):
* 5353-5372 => 0.03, 10.4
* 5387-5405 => -0.03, 11.4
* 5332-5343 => 0.07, 9.73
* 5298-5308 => 0.02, 9.87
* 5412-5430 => -0.09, 12.3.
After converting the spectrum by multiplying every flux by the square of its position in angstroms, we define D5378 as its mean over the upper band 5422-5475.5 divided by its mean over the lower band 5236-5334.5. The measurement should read 1.29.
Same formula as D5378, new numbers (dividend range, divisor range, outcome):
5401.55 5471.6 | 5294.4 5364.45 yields 1.26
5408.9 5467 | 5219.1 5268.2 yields 1.38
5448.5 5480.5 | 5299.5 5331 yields 1.23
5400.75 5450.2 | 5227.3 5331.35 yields 1.32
